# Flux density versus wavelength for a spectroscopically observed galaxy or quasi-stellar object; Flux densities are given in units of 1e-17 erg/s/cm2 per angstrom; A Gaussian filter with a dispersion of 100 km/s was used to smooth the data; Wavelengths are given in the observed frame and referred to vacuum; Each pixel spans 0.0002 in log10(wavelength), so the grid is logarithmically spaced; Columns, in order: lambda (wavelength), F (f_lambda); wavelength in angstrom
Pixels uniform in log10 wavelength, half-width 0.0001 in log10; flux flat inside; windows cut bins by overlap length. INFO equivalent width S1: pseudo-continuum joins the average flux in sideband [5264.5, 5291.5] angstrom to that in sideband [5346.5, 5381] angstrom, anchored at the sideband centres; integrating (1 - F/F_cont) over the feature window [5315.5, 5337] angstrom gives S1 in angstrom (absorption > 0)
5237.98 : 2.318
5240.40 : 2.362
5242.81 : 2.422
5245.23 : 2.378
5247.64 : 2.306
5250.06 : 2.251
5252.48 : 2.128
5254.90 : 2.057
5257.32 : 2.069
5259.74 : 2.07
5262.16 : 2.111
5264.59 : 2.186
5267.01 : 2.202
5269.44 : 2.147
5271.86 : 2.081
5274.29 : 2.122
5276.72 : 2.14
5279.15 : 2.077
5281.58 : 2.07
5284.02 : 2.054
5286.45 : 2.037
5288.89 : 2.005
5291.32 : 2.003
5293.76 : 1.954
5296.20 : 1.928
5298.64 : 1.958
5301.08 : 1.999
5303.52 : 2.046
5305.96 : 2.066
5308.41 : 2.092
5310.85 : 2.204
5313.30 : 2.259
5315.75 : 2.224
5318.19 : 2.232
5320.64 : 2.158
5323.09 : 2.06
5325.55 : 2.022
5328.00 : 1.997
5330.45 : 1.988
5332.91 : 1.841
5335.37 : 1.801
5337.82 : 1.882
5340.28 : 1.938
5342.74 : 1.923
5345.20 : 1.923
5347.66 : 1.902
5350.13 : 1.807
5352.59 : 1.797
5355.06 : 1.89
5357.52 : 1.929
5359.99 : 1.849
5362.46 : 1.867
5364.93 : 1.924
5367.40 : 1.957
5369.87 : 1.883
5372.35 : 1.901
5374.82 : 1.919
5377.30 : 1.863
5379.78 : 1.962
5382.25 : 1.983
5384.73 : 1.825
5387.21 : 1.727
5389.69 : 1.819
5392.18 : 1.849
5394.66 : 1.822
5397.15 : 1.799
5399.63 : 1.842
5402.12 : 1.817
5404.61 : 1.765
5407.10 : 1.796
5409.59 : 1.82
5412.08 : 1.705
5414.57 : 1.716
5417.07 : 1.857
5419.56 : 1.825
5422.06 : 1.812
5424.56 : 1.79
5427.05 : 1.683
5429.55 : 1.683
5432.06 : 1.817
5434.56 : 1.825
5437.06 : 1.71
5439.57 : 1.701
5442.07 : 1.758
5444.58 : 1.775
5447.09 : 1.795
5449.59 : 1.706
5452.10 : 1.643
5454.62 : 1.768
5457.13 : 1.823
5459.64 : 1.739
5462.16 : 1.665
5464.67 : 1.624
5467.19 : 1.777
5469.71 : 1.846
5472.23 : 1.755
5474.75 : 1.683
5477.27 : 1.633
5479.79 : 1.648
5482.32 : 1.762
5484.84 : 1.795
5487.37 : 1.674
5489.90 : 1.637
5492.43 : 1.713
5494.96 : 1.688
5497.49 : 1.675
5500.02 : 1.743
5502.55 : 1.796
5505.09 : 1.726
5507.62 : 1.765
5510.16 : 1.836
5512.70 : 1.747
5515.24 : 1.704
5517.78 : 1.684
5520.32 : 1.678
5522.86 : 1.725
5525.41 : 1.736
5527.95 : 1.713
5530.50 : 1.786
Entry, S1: -0.49 angstrom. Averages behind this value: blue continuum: 2.09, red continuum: 1.89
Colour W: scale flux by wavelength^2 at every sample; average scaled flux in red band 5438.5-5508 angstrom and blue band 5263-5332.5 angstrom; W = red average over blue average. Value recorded 0.89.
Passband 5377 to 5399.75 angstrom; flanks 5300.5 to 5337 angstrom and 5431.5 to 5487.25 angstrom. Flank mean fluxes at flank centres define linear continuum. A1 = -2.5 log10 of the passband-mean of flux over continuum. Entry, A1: 0.03 mag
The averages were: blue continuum 2.07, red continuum 1.74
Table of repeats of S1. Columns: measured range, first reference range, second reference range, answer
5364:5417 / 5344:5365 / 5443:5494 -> -0.5 angstrom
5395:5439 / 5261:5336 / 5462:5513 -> 1.7 angstrom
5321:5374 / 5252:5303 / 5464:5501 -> 0.9 angstrom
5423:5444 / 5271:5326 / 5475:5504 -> 0.8 angstrom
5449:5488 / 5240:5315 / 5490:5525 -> 1.5 angstrom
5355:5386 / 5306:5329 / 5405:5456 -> 0.9 angstrom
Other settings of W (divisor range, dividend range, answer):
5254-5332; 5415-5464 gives 0.89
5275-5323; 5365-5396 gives 0.93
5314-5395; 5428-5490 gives 0.93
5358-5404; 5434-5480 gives 0.95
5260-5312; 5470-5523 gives 0.90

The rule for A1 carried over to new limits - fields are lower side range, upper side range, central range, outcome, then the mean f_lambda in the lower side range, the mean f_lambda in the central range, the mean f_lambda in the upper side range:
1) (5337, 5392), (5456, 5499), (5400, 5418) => 0.02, 1.88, 1.78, 1.71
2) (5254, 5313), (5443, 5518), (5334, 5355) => 0.05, 2.07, 1.87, 1.73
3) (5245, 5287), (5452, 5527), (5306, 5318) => -0.07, 2.13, 2.19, 1.72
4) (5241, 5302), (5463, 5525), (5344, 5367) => 0.05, 2.11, 1.88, 1.72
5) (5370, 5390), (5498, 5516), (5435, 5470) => 0.04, 1.88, 1.74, 1.76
